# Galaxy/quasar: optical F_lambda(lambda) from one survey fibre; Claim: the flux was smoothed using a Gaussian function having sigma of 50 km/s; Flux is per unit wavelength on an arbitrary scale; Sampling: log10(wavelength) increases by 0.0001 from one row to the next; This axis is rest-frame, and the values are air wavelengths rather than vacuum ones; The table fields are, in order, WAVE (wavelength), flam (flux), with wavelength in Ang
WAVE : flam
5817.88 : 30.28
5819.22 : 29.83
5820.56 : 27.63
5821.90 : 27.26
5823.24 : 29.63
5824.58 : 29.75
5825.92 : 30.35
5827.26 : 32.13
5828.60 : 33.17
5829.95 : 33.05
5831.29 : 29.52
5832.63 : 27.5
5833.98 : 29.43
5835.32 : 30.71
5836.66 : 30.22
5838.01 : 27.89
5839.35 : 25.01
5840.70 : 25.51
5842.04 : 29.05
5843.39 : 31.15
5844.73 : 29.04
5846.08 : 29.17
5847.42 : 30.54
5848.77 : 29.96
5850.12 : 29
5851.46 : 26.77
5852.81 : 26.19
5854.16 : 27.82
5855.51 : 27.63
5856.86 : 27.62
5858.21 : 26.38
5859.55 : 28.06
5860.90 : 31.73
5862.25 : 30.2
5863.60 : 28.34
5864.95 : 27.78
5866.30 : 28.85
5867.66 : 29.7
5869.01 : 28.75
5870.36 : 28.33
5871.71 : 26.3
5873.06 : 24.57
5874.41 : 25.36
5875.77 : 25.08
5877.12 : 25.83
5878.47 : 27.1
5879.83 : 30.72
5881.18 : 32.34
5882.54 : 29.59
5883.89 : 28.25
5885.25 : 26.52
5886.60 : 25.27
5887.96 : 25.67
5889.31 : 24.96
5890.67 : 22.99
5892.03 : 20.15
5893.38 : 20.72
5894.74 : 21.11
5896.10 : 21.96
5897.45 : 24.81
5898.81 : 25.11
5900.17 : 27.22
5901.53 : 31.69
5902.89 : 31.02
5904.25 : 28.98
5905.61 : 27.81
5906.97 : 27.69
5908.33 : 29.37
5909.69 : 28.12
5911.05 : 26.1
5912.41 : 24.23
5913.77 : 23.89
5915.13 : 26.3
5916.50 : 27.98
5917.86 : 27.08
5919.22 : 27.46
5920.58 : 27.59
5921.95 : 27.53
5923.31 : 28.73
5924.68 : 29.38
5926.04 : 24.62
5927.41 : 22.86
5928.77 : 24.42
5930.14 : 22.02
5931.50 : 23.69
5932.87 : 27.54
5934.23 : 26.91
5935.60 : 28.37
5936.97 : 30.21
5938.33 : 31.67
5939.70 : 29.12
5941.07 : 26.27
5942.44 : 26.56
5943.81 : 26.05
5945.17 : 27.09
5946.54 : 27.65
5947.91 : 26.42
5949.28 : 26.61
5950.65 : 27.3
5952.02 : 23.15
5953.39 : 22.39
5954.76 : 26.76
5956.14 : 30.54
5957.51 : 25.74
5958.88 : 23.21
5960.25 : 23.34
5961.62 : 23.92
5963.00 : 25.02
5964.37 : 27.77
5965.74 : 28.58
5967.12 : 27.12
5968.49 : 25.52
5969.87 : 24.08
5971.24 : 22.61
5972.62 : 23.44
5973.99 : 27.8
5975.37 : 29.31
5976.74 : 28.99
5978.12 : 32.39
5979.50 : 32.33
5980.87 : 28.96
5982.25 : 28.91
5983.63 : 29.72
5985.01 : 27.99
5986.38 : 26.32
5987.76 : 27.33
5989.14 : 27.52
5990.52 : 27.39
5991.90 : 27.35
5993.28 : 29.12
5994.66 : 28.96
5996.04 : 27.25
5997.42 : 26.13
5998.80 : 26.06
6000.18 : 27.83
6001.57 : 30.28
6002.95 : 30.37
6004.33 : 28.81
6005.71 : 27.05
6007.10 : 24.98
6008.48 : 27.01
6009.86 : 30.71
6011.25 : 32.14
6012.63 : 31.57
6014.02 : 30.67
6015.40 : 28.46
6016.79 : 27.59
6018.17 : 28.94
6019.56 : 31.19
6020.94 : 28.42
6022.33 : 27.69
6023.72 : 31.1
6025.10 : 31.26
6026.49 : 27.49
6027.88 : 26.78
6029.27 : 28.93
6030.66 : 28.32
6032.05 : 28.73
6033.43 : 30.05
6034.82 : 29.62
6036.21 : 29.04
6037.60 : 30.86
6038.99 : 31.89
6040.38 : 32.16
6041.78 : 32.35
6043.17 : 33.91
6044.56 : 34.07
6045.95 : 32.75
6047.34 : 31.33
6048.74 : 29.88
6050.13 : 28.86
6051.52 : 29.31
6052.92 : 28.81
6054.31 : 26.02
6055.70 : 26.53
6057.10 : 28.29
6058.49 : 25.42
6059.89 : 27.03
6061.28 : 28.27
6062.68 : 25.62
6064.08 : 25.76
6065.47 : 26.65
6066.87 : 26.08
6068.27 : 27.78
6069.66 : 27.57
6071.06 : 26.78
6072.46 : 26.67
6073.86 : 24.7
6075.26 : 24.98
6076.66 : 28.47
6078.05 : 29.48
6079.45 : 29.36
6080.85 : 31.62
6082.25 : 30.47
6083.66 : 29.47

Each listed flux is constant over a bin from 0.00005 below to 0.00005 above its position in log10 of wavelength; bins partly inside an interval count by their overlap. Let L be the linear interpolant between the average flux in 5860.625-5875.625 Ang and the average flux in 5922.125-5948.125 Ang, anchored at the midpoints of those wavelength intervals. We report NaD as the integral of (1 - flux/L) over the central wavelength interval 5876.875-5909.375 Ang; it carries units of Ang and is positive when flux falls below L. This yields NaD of 1.2 Ang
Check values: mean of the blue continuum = 28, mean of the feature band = 26.6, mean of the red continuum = 26.8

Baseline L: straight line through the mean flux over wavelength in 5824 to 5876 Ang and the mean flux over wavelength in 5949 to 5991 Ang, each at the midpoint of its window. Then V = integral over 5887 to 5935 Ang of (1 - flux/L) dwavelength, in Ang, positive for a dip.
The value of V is 3.1 Ang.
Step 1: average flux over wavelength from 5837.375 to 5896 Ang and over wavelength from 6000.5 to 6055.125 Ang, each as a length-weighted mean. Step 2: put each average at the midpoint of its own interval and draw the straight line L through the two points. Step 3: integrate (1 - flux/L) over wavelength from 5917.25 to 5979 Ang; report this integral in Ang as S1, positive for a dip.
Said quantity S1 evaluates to 4.1 Ang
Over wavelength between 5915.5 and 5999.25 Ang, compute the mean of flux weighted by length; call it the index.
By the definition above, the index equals 27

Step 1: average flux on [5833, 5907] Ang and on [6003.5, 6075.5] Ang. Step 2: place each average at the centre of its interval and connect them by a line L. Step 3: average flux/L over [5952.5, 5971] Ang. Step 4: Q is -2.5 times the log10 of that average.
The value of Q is 0.10 mag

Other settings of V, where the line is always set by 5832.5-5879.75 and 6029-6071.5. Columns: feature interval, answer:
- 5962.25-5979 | 0.99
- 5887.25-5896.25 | 1.82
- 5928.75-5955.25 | 1.81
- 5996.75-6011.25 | 0.33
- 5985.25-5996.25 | 0.40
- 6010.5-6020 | -0.40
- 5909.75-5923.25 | 0.83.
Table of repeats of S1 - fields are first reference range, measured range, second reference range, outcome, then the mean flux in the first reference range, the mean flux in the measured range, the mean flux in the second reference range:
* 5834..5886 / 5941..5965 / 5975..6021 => 2.3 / 28.3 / 25.9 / 28.8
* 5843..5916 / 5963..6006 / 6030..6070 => 0.8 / 27.2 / 27.8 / 29.1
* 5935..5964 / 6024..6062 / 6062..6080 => -3.9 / 26.5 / 29.6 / 26.9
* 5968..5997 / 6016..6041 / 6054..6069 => -2.1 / 27.8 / 29.4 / 26.7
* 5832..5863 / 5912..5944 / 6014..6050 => 2.7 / 28.5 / 26.7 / 30.1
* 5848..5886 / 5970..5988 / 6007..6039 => 0.6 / 28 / 28.1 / 29.3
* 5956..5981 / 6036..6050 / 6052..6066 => -2.6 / 26.8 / 31.8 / 26.9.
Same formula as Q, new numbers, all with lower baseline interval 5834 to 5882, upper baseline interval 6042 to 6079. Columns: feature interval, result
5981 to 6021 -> -0.01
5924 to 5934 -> 0.13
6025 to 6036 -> -0.02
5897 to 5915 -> 0.03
